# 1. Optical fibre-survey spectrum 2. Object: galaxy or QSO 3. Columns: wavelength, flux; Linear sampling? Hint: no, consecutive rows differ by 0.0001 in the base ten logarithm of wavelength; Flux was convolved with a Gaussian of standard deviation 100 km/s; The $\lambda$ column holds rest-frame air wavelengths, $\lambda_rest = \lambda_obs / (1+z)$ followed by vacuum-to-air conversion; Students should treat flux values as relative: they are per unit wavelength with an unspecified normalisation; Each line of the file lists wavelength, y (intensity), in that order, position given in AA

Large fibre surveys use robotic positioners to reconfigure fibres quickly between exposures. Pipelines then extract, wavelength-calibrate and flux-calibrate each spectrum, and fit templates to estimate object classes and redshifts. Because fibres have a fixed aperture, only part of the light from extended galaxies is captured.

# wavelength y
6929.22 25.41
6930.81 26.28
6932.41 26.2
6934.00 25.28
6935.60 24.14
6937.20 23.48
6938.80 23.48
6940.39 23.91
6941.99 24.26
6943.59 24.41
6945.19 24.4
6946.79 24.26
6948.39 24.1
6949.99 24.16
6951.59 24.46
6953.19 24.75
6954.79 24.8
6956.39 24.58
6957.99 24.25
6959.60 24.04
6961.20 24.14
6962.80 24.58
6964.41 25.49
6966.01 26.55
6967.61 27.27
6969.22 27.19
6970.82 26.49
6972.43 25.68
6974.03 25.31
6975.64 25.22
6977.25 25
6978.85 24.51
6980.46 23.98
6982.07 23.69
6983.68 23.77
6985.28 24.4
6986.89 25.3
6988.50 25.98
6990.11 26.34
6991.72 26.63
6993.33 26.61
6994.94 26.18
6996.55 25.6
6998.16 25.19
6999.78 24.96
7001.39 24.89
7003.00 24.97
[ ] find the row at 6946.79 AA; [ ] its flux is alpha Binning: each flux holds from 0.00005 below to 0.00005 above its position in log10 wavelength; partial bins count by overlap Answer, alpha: 24.26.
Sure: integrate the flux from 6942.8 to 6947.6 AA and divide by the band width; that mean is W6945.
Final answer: 24.3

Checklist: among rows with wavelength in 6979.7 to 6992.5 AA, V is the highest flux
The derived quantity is 26.63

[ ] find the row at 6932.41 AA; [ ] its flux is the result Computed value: 26.2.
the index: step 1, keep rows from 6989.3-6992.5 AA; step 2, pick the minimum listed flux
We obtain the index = 26.34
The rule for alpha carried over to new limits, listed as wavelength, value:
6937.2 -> 23.48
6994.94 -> 26.18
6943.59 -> 24.41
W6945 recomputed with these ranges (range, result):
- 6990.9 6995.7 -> 26.5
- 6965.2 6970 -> 27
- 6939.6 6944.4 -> 24.2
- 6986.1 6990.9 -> 25.9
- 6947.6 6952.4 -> 24.2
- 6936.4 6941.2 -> 23.6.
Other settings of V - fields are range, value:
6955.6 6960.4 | 24.58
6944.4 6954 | 24.75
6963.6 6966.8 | 26.55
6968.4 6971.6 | 27.19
